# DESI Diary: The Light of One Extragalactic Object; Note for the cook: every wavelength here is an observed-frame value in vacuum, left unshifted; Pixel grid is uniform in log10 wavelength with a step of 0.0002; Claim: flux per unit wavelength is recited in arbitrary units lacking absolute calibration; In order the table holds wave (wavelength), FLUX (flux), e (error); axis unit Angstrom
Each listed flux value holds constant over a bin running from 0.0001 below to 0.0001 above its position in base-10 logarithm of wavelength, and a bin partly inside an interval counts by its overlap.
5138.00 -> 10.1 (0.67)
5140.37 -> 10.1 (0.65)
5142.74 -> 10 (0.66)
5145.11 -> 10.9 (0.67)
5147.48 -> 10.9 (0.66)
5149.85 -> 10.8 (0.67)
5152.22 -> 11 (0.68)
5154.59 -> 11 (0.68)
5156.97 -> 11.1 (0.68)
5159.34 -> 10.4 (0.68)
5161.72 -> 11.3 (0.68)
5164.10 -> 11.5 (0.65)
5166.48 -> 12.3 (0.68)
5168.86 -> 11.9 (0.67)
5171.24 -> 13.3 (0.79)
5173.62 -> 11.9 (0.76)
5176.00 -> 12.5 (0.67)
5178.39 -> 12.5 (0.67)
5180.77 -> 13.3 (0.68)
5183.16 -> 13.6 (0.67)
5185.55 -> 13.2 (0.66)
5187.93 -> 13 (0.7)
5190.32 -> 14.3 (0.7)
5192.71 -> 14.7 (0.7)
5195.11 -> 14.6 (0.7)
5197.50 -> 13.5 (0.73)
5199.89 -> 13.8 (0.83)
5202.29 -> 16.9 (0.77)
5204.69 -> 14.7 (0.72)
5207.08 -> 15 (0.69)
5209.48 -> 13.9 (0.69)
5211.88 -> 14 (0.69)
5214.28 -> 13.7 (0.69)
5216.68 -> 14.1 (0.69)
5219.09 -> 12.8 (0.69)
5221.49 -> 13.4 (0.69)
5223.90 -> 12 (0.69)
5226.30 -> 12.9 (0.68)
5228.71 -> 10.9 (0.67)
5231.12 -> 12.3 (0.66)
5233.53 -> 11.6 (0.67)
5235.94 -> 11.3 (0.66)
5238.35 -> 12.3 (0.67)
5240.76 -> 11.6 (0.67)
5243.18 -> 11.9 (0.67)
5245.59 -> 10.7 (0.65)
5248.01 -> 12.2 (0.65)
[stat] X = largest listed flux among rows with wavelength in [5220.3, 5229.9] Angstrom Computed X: 13.4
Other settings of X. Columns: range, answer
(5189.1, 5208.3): 16.9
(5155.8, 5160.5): 11.1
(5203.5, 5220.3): 15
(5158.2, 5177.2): 13.3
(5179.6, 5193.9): 14.7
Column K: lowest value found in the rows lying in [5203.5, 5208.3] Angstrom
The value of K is 14.7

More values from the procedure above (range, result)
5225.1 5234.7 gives 10.9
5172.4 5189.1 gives 11.9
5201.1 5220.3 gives 12.8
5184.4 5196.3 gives 13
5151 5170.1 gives 10.4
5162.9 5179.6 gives 11.5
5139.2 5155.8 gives 10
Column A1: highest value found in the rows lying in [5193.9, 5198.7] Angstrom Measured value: 14.6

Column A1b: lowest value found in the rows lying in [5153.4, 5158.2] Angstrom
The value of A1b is 11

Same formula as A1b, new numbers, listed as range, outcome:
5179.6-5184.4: 13.3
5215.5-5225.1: 12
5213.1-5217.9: 13.7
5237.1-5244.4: 11.6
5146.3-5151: 10.8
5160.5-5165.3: 11.3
